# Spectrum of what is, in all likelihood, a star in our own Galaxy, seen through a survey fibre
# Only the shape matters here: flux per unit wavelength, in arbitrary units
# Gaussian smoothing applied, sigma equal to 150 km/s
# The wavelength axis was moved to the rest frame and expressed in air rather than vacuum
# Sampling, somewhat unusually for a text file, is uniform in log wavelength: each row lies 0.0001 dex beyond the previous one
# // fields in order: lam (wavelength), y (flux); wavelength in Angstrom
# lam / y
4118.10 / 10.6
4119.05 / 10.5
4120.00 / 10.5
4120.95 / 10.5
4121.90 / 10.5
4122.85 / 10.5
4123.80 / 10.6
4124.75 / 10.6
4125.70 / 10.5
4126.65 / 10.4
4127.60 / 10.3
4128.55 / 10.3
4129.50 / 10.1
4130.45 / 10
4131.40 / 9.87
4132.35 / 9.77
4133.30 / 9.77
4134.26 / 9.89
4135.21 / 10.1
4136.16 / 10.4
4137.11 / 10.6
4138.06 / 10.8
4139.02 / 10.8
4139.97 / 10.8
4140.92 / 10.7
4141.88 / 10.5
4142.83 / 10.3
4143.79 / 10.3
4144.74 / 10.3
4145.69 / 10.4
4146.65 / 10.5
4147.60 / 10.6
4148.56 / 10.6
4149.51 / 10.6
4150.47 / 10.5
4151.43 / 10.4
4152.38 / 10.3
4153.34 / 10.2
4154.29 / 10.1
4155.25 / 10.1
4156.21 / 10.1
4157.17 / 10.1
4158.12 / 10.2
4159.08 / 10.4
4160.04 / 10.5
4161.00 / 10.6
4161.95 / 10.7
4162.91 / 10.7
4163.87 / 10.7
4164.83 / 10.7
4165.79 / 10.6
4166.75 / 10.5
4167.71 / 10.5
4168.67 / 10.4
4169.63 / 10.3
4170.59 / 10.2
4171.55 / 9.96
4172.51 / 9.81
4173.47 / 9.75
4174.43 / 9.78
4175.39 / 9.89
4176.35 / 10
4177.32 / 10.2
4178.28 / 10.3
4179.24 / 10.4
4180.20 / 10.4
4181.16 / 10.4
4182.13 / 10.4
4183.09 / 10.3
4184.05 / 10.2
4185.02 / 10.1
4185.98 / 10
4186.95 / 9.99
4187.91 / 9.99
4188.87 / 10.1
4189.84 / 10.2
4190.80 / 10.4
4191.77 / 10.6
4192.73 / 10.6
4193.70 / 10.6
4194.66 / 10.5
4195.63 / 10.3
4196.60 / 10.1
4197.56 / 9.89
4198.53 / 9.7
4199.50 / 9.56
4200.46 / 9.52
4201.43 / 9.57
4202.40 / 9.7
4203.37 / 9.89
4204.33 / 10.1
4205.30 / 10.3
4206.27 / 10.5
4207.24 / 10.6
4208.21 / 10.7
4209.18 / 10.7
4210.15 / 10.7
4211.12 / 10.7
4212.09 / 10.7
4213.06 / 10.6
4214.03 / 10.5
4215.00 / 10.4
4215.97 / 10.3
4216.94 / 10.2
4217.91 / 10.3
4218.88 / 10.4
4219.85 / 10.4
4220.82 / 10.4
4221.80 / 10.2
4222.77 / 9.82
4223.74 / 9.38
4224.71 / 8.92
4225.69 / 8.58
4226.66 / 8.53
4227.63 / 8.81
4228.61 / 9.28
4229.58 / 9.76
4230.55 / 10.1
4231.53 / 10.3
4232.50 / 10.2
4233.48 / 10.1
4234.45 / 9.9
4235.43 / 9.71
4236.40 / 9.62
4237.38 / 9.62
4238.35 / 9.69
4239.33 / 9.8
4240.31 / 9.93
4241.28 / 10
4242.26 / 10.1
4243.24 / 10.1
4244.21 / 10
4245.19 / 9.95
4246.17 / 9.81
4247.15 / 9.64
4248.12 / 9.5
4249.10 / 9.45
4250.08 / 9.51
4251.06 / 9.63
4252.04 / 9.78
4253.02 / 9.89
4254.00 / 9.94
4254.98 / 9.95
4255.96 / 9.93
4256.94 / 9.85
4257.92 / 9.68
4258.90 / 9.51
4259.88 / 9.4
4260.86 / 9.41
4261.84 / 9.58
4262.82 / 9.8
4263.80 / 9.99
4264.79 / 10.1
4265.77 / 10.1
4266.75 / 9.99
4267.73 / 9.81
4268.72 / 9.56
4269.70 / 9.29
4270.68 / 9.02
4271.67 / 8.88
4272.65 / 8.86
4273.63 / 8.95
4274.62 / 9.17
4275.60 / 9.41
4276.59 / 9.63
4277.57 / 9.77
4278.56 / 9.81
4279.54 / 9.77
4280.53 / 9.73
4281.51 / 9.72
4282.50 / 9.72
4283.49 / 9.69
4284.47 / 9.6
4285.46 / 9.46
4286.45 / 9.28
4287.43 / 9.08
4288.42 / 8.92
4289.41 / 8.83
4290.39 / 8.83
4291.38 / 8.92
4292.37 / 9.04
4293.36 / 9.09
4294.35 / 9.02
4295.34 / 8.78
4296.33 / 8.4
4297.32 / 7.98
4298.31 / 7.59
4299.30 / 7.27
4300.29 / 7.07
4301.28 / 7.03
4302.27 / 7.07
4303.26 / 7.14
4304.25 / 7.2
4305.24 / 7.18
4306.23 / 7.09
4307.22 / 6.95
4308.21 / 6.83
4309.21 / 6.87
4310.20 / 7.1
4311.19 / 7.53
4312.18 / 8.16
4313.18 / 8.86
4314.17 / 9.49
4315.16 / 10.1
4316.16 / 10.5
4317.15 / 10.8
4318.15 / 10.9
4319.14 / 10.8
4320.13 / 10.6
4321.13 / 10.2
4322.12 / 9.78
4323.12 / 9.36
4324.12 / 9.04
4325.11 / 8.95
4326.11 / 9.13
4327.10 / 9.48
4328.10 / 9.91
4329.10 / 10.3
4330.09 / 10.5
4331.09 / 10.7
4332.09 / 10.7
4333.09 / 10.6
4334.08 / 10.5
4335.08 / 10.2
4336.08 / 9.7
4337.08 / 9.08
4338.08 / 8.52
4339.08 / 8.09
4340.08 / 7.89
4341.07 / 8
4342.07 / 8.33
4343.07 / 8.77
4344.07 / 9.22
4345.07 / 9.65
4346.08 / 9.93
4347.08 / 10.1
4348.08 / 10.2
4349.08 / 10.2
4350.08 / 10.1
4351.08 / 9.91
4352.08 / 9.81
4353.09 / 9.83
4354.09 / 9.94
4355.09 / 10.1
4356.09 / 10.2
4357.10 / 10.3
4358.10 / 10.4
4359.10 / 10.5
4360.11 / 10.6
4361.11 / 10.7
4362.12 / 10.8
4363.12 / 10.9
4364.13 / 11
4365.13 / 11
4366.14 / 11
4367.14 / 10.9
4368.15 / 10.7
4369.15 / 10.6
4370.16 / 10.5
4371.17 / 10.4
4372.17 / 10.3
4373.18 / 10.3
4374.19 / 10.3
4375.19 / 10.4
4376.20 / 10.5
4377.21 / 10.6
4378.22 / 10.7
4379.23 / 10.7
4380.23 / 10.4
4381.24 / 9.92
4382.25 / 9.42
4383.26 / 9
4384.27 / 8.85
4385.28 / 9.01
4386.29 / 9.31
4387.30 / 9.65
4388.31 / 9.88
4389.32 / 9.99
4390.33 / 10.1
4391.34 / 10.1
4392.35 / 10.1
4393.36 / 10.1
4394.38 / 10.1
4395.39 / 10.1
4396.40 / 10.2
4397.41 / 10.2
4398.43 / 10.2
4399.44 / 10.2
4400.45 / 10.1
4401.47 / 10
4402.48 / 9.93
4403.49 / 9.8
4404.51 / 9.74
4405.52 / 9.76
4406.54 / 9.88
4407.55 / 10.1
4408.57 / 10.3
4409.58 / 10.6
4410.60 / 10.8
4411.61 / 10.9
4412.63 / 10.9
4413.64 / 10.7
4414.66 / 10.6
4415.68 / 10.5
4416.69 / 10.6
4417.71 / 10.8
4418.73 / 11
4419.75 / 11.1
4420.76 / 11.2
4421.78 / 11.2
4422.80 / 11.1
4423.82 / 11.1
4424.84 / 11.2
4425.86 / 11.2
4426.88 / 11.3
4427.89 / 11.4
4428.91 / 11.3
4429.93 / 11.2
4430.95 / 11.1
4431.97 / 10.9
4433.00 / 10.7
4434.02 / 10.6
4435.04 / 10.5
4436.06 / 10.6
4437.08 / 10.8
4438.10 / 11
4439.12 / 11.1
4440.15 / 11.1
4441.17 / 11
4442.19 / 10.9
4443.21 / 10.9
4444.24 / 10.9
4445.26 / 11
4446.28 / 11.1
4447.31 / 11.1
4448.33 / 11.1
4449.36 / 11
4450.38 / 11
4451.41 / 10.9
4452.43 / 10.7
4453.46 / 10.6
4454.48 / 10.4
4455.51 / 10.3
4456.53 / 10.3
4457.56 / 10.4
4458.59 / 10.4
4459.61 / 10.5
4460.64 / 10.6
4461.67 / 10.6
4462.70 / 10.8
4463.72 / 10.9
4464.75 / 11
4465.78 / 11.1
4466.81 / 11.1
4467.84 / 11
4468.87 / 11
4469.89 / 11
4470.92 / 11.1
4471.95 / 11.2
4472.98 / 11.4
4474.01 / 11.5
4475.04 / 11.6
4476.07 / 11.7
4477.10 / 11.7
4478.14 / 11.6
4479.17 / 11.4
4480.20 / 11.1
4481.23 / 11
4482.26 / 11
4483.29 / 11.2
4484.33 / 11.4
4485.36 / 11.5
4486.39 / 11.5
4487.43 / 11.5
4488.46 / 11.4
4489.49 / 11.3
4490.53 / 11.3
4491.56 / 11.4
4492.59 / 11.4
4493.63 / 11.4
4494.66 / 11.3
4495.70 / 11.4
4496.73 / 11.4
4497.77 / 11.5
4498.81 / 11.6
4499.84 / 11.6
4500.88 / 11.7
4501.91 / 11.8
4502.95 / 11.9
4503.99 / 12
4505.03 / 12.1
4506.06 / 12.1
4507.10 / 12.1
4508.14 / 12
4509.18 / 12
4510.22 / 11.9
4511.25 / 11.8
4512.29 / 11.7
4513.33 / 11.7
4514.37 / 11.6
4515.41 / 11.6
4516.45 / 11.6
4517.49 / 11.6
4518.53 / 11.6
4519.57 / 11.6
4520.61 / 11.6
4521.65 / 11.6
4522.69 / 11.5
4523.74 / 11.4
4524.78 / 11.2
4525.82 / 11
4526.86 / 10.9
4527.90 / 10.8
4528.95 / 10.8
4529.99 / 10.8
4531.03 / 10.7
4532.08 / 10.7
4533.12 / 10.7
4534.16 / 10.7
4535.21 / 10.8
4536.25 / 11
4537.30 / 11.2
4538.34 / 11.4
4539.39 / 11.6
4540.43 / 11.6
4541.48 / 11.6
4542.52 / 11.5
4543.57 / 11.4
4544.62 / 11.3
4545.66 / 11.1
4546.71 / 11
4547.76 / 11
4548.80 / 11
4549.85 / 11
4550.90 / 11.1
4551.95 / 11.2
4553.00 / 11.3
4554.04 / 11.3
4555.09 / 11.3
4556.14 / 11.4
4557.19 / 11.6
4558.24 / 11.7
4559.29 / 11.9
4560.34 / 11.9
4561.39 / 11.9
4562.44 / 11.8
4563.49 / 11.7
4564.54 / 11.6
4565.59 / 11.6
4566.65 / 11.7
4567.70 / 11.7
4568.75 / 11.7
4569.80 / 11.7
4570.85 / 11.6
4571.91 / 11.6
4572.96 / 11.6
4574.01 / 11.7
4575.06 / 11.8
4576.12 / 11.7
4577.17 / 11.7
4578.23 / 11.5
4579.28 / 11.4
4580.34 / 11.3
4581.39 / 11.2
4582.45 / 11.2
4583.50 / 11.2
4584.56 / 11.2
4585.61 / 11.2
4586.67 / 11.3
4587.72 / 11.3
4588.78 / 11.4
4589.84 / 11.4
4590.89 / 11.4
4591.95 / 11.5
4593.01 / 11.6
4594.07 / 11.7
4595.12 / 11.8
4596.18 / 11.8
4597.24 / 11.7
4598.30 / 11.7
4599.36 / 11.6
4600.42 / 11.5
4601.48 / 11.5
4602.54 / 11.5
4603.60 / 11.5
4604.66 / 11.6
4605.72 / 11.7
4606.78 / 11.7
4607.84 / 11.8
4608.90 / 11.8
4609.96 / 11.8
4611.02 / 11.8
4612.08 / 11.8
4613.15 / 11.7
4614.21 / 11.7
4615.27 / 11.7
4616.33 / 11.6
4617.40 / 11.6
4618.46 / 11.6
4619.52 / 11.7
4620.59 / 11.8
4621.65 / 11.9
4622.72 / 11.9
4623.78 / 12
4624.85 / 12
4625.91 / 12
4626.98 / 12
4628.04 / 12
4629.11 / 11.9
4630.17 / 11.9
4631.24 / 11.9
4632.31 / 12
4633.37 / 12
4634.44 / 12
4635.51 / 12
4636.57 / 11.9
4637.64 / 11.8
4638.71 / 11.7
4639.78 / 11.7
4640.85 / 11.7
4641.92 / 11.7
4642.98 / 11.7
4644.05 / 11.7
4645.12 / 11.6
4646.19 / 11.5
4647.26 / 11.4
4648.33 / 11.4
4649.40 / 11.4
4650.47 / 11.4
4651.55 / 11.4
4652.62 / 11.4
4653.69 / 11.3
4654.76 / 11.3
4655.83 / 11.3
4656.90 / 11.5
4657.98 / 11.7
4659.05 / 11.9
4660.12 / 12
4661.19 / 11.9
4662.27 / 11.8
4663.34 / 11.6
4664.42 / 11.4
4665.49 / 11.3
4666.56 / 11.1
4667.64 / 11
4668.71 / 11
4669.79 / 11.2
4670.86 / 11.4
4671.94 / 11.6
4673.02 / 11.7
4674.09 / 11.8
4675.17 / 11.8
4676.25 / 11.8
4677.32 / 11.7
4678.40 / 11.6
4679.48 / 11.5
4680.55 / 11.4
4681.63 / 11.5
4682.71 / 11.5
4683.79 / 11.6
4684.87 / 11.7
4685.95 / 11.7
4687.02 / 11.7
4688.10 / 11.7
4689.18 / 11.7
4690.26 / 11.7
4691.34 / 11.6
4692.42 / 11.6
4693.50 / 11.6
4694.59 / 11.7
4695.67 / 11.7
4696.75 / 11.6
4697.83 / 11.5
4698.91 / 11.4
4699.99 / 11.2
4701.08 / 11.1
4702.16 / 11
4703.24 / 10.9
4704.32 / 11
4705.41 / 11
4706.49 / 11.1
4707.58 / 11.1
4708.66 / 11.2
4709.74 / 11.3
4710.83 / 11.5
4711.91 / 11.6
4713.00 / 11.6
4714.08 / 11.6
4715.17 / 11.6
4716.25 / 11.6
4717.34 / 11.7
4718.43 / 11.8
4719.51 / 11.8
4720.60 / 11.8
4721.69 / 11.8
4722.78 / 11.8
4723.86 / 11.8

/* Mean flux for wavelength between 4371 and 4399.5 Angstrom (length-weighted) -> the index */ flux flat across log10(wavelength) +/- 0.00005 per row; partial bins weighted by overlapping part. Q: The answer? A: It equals 10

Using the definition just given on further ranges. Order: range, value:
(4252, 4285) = 9.62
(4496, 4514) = 11.8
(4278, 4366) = 9.29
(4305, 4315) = 7.7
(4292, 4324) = 8.5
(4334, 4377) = 10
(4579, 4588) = 11.3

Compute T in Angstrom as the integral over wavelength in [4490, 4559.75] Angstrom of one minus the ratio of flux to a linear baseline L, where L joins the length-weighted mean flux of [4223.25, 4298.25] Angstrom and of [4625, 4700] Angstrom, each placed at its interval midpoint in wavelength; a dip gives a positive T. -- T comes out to -3.3 Angstrom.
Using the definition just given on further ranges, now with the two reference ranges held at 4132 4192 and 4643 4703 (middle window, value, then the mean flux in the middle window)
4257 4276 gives 1.9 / 9.51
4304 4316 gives 3.1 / 7.87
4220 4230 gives 1.0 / 9.4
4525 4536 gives 0.4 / 10.8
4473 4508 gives -1.4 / 11.5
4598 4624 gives -0.7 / 11.7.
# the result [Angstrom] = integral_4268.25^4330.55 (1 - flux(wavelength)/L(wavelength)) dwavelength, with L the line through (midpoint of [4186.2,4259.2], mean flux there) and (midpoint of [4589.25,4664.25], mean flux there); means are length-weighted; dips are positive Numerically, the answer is 8.3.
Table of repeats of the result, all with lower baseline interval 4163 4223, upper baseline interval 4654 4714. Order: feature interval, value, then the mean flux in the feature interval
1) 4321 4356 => 3.29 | 9.62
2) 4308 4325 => 2.09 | 9.26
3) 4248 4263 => 1.06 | 9.68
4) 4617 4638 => -1.03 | 11.9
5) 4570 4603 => -0.79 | 11.5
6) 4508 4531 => -0.78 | 11.4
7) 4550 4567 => -0.58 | 11.5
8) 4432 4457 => 0.15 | 10.8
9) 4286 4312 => 6.41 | 7.93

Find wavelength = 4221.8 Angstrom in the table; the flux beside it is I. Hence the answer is 10.2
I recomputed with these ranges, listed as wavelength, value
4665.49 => 11.3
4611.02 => 11.8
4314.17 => 9.49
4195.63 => 10.3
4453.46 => 10.6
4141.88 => 10.5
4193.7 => 10.6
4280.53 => 9.73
